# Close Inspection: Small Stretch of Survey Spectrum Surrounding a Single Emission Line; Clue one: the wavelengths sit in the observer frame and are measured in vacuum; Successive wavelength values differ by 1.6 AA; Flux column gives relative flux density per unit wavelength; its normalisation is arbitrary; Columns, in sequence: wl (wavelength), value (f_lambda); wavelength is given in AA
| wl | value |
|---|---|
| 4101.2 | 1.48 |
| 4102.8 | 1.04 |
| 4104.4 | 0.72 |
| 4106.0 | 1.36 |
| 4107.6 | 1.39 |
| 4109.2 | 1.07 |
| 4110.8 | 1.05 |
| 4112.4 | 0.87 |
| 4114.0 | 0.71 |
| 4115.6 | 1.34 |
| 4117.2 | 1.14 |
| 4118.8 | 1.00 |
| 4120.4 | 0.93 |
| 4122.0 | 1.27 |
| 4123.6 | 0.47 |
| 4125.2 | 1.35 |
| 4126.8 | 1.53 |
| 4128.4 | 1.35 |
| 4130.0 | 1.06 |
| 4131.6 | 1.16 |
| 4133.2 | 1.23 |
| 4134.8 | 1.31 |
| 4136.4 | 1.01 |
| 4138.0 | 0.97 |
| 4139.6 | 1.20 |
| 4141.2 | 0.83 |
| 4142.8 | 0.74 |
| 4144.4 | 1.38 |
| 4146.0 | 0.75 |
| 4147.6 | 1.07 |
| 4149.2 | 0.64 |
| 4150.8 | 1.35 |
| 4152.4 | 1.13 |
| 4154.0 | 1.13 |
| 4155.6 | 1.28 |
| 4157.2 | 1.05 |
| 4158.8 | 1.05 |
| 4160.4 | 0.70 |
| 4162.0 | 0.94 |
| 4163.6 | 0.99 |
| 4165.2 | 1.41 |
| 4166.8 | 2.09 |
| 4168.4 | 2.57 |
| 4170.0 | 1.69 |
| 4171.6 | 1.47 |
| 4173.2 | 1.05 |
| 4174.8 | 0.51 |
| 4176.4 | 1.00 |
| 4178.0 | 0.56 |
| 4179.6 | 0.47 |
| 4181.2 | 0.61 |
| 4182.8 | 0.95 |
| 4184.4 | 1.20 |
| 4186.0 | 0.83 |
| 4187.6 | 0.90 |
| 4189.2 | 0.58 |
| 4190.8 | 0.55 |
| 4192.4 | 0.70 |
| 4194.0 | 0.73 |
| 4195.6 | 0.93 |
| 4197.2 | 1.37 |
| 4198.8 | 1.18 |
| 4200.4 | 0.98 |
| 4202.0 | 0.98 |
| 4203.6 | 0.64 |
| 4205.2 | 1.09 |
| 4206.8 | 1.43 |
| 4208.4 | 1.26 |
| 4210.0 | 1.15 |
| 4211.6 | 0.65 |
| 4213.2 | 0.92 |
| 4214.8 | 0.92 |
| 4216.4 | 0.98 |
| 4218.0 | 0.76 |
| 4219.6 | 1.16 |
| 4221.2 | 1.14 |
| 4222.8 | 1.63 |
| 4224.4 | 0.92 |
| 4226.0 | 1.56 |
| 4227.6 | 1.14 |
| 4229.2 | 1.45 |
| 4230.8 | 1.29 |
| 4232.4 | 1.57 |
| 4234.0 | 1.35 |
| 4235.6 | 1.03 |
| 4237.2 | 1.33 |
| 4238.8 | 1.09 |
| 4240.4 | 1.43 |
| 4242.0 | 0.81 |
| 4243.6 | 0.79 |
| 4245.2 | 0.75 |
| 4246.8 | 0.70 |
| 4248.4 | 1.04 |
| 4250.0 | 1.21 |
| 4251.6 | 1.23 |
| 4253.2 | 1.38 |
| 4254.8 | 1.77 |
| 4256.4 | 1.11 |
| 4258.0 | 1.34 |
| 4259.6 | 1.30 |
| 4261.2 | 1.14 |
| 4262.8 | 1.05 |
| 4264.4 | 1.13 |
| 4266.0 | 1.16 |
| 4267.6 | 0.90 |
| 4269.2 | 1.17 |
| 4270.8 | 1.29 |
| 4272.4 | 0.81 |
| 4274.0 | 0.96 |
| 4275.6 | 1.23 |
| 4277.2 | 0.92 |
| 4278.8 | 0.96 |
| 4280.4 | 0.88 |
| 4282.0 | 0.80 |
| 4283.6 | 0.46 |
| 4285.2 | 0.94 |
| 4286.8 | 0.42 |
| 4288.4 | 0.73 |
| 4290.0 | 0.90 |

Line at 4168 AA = [O II]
